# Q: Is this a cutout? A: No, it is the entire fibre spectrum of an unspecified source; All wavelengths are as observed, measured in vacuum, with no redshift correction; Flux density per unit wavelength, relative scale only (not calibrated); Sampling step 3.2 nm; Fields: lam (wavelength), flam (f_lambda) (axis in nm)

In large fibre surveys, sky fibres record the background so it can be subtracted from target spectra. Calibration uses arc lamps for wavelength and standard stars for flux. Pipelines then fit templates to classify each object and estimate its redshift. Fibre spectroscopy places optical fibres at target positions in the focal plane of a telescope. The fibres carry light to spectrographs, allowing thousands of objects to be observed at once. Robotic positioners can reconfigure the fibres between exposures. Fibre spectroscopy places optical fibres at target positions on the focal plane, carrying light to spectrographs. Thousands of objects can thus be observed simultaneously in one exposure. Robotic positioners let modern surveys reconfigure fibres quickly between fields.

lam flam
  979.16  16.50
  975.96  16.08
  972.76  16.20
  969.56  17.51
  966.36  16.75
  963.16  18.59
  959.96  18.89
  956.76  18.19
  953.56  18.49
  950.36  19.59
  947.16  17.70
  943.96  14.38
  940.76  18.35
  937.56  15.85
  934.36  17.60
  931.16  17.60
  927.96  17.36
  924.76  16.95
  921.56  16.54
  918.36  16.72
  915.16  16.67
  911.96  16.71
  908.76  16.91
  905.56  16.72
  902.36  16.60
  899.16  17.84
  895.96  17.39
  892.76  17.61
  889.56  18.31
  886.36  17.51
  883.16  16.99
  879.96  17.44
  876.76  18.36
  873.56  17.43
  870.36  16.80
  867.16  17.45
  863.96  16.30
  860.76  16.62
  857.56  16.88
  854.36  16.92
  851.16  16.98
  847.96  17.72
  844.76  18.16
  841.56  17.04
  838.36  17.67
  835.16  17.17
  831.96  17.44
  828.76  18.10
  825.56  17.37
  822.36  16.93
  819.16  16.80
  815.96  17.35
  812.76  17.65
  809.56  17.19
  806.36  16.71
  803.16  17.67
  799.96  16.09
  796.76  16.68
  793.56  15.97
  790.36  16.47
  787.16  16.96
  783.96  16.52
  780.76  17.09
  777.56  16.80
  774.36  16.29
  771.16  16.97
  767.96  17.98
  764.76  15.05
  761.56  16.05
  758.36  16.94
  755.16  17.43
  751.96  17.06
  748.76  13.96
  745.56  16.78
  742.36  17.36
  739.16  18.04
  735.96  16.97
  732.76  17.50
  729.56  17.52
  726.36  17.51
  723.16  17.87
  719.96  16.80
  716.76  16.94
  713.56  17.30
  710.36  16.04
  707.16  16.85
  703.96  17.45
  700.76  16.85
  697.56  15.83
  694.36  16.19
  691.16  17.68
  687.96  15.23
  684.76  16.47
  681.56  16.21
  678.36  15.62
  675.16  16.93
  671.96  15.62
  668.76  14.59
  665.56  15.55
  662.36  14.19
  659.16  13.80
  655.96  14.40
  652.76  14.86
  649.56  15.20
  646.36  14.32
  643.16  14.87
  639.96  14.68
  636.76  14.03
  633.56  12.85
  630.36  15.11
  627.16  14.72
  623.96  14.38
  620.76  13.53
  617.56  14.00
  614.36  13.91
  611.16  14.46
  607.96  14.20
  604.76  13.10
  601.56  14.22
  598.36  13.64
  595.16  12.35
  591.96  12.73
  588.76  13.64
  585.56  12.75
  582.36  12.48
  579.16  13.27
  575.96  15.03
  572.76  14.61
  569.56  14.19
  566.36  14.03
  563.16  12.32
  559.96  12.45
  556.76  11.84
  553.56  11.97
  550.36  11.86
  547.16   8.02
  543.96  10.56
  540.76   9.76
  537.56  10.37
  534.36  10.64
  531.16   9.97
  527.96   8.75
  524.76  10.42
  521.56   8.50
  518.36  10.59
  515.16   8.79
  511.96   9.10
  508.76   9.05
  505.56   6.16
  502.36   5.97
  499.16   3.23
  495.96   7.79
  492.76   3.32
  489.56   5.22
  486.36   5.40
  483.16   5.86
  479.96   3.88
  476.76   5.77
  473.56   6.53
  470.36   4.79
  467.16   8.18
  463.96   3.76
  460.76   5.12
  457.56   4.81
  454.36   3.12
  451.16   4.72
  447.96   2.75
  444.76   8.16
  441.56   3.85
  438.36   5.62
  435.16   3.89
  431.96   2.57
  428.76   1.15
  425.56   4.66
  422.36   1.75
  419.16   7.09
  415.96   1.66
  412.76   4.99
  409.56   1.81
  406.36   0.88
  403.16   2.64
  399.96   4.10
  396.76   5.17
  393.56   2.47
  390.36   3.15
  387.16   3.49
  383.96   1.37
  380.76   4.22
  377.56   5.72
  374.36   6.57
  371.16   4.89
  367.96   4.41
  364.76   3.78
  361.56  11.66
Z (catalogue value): 0.27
